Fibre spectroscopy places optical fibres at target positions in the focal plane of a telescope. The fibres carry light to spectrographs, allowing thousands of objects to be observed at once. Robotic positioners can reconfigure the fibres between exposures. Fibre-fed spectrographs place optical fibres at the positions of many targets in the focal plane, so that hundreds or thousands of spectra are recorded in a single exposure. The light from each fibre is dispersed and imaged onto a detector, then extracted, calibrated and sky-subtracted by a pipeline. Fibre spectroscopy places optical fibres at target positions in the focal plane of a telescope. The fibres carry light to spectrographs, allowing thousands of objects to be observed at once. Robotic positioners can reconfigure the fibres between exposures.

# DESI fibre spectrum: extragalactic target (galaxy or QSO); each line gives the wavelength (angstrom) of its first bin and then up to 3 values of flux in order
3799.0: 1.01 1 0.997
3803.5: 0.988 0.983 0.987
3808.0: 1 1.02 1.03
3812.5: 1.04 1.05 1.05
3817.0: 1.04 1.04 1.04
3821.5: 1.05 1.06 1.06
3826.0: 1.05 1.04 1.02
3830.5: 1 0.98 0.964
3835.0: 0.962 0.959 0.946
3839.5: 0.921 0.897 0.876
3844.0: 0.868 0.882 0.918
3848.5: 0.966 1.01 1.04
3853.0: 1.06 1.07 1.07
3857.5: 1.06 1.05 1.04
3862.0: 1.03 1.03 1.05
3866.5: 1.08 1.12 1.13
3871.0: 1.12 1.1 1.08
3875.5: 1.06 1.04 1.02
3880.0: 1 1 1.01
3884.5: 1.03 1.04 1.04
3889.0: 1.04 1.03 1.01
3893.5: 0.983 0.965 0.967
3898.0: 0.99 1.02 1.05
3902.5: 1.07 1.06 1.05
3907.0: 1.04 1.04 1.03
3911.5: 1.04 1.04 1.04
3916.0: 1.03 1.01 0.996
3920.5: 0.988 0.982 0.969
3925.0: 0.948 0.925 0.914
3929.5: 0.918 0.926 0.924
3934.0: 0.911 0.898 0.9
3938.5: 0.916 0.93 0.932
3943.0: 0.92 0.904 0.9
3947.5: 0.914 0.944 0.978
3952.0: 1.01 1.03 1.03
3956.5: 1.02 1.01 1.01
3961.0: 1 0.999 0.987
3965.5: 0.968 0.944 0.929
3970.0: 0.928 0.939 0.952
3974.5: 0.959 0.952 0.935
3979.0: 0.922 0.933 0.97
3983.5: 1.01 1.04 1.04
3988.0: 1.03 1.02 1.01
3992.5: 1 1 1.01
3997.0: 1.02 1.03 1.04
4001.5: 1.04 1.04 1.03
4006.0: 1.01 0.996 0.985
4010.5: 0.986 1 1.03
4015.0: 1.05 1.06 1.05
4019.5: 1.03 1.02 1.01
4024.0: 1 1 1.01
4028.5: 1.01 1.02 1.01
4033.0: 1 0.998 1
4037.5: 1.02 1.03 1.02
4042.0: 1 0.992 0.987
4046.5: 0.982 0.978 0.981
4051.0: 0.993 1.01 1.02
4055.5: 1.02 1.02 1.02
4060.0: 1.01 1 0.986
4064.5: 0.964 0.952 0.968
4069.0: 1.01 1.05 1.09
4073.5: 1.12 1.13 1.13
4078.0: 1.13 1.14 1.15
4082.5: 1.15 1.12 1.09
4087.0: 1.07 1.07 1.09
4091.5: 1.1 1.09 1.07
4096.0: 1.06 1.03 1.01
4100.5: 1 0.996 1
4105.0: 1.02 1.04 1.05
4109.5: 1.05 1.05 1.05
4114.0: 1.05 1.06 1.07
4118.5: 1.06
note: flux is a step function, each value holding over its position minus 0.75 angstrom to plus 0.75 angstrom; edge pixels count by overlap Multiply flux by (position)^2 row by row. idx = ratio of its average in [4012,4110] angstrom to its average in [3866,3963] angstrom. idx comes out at 1.1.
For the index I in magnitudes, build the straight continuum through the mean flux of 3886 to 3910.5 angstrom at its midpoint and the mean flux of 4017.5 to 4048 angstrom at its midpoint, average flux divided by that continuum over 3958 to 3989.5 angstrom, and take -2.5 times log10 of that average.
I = 0.04 mag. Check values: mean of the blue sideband 1.02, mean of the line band 0.974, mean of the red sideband 1.01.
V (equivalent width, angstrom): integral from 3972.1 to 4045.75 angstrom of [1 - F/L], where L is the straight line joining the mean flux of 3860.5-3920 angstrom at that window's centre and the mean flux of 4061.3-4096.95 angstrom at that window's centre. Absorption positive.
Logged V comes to 3.7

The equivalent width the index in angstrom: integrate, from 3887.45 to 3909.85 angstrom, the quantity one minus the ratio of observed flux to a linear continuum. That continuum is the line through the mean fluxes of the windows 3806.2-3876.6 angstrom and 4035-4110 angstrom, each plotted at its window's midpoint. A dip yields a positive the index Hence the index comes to 0.0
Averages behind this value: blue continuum 1.02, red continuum 1.04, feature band 1.02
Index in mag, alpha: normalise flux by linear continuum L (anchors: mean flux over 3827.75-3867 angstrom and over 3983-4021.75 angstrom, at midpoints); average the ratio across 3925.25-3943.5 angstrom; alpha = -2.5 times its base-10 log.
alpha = 0.10 mag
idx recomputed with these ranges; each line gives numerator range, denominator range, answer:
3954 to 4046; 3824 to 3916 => 1.05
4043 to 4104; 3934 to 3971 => 1.16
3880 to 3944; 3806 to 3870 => 1.01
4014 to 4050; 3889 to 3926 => 1.06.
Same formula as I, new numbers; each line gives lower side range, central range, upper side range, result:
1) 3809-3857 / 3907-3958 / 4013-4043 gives 0.05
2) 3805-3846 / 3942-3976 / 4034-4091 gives 0.06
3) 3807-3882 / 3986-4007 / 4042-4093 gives 0.02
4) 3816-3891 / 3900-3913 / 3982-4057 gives -0.03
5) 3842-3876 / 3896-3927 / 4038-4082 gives 0.02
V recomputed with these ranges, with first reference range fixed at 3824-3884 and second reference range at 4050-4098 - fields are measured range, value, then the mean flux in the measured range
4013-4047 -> 1.1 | 1.01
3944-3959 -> 0.8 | 0.976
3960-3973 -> 0.9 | 0.962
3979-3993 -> 0.5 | 1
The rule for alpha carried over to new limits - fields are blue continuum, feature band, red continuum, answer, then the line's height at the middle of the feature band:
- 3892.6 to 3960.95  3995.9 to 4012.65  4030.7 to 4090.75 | 0.00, 1.01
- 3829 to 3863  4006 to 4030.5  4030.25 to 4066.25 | -0.02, 0.998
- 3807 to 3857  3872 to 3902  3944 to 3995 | -0.04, 0.991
